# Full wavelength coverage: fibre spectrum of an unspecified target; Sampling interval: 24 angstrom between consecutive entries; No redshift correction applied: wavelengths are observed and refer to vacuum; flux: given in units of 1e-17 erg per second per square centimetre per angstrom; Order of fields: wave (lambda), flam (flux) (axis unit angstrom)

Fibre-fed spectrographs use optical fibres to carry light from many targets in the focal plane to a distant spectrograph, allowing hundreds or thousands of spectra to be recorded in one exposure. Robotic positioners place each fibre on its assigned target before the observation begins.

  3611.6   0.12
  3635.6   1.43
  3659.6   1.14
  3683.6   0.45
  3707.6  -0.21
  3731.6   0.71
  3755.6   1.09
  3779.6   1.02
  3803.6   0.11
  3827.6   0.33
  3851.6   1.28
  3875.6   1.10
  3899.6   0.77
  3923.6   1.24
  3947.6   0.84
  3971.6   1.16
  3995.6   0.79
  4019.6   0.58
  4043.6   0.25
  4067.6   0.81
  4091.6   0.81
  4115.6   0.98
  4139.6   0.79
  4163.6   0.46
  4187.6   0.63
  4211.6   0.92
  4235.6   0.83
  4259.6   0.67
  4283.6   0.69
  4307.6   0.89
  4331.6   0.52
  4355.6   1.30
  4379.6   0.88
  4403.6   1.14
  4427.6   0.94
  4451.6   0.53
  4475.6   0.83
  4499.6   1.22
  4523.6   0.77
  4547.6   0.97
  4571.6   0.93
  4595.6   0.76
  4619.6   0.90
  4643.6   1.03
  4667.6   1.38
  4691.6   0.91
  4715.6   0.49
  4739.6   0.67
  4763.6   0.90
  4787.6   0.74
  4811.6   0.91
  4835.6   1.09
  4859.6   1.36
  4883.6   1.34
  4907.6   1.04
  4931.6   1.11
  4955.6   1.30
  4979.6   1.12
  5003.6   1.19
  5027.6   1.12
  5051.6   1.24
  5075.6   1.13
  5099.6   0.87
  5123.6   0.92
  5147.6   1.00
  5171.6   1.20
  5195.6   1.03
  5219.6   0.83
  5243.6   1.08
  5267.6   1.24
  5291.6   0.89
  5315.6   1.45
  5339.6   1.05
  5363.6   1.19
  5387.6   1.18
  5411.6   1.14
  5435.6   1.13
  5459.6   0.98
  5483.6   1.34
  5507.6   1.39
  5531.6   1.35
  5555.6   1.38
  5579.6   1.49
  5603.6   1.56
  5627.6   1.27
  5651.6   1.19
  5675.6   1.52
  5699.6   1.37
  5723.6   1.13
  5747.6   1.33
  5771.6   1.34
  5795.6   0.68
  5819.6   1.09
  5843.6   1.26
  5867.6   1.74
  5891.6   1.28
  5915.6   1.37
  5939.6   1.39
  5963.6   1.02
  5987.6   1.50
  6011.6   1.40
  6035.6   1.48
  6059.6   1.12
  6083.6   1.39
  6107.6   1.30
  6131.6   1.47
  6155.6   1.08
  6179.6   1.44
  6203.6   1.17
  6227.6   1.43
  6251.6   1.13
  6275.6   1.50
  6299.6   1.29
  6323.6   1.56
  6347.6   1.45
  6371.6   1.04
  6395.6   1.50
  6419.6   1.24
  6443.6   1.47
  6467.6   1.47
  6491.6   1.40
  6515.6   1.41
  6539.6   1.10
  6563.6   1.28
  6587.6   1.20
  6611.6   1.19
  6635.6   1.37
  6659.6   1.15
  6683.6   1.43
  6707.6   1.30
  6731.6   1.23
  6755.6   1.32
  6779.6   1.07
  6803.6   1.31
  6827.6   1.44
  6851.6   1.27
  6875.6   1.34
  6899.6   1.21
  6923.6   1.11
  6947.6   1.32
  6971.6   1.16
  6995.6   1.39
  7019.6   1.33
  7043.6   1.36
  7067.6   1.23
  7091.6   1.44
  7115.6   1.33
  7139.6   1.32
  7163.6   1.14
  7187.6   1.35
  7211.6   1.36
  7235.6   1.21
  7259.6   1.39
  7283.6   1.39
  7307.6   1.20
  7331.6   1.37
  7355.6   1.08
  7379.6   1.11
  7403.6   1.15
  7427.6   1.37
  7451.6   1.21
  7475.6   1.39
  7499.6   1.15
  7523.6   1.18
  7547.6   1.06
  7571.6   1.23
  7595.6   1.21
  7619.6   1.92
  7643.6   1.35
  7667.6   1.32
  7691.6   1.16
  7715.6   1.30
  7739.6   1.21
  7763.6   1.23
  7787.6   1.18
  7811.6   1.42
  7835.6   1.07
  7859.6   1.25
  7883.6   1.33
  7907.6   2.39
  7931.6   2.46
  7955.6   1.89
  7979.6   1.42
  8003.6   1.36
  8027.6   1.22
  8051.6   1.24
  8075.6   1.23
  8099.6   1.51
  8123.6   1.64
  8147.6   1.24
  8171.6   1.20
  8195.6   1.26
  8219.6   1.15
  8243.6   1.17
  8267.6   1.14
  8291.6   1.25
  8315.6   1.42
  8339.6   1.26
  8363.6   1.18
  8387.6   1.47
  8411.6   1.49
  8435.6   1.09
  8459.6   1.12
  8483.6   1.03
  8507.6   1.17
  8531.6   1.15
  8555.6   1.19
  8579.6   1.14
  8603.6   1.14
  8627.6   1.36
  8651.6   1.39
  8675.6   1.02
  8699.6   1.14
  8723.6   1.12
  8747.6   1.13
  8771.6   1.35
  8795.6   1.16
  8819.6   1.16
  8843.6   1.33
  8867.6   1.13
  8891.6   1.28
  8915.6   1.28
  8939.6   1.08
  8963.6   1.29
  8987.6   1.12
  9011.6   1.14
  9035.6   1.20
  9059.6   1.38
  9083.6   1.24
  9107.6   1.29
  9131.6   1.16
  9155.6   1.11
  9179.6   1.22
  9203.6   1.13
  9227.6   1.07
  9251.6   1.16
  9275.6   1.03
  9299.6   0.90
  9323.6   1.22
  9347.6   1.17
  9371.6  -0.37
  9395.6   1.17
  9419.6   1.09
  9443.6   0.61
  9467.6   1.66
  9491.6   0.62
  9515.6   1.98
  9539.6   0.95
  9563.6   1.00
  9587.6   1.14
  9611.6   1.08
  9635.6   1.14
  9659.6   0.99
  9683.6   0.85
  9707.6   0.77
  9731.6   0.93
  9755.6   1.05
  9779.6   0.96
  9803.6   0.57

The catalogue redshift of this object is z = 0.206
